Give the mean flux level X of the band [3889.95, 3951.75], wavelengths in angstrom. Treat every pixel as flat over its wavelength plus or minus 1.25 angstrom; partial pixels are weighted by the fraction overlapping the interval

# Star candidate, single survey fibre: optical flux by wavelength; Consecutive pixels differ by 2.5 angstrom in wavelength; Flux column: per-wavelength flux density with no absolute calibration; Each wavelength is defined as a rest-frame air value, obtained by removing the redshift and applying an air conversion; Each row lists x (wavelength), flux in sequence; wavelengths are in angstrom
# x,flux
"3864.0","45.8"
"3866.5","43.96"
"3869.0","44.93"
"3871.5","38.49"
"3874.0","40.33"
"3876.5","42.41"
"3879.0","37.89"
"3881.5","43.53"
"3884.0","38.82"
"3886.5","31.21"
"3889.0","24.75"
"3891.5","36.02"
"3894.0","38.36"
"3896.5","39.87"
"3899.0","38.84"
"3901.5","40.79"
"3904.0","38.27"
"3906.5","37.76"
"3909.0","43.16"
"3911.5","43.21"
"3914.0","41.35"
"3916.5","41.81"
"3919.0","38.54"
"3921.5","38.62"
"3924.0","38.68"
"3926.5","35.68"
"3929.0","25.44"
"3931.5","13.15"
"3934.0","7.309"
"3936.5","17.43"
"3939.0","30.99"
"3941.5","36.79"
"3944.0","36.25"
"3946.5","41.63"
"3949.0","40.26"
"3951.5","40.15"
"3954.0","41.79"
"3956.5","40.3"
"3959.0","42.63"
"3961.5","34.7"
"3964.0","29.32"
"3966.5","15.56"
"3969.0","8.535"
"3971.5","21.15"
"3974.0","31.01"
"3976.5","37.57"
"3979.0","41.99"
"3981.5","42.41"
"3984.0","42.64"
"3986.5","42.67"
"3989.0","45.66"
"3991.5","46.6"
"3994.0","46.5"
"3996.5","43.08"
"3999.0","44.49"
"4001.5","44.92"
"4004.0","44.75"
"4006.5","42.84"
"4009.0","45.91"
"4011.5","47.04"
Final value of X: 35.1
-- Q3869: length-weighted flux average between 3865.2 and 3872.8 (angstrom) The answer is 42.5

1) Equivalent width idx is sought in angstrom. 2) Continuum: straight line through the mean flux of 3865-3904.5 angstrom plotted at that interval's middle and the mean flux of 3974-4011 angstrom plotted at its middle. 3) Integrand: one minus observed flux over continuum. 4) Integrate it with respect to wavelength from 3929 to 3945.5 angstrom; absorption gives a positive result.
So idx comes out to 6.8 angstrom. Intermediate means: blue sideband 38.7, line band 24.1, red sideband 43.4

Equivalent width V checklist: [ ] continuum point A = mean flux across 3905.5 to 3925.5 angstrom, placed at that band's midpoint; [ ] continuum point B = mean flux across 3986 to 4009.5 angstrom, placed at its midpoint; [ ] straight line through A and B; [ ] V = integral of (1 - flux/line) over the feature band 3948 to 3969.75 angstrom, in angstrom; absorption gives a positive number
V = 4.9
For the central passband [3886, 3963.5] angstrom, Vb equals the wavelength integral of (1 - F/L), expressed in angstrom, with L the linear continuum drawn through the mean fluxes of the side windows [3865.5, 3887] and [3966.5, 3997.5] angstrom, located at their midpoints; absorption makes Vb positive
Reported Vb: 6.7 angstrom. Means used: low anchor 40.4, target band 35.3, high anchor 36.6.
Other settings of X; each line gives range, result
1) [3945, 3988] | 35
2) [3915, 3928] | 38.5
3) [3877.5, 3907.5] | 37.2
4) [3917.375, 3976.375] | 30.9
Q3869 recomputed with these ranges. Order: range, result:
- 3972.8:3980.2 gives 36.9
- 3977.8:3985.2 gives 42.3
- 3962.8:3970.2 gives 17.8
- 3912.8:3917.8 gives 41.6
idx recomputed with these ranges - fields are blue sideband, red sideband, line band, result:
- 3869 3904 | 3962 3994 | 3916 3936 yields 4.1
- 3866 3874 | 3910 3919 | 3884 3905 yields 2.8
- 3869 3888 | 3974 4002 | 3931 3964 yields 6.9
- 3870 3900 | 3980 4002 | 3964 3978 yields 6.3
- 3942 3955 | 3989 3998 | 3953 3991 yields 7.2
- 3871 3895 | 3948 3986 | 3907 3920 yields -2.0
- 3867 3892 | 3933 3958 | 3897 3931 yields -2.2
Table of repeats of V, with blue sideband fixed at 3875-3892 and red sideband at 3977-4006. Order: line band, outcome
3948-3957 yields 0.1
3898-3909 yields -0.5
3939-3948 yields 0.7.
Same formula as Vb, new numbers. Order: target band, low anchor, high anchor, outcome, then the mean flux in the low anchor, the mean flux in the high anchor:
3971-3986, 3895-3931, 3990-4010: 2.11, 38.2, 44.9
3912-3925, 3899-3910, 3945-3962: -0.02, 39.8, 40.4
